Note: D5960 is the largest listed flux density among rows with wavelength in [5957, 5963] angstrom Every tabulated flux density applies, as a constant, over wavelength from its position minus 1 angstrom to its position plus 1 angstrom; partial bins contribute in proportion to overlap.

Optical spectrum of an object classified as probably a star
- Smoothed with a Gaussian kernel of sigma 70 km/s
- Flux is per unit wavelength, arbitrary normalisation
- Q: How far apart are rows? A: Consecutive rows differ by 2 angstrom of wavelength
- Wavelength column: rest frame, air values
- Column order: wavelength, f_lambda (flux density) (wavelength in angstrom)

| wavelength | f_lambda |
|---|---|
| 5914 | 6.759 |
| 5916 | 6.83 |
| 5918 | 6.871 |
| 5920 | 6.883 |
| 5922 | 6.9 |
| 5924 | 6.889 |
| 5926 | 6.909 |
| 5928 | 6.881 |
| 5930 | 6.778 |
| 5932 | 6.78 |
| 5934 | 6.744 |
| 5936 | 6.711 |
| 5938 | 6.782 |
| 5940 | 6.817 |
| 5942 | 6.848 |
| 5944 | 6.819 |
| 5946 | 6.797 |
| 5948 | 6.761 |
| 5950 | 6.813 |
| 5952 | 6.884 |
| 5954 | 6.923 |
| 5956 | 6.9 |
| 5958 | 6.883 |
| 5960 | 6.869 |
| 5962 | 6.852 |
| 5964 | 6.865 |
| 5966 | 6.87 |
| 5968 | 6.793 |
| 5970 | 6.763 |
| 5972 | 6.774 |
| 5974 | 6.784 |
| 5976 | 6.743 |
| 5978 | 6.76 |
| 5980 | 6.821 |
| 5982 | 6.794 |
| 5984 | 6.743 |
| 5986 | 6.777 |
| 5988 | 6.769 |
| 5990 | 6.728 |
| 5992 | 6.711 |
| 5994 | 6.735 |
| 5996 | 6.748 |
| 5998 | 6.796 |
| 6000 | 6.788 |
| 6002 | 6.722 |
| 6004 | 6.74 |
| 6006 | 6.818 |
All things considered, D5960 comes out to 6.883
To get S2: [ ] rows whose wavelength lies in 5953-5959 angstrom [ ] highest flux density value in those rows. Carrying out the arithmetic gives 6.923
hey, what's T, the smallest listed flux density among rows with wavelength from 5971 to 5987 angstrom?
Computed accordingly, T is 6.743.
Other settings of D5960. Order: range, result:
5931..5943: 6.848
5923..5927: 6.909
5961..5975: 6.87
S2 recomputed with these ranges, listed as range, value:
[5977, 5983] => 6.821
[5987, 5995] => 6.769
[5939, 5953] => 6.884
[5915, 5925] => 6.9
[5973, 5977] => 6.784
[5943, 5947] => 6.819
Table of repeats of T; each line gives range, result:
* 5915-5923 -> 6.83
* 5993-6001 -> 6.735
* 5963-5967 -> 6.865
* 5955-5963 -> 6.852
